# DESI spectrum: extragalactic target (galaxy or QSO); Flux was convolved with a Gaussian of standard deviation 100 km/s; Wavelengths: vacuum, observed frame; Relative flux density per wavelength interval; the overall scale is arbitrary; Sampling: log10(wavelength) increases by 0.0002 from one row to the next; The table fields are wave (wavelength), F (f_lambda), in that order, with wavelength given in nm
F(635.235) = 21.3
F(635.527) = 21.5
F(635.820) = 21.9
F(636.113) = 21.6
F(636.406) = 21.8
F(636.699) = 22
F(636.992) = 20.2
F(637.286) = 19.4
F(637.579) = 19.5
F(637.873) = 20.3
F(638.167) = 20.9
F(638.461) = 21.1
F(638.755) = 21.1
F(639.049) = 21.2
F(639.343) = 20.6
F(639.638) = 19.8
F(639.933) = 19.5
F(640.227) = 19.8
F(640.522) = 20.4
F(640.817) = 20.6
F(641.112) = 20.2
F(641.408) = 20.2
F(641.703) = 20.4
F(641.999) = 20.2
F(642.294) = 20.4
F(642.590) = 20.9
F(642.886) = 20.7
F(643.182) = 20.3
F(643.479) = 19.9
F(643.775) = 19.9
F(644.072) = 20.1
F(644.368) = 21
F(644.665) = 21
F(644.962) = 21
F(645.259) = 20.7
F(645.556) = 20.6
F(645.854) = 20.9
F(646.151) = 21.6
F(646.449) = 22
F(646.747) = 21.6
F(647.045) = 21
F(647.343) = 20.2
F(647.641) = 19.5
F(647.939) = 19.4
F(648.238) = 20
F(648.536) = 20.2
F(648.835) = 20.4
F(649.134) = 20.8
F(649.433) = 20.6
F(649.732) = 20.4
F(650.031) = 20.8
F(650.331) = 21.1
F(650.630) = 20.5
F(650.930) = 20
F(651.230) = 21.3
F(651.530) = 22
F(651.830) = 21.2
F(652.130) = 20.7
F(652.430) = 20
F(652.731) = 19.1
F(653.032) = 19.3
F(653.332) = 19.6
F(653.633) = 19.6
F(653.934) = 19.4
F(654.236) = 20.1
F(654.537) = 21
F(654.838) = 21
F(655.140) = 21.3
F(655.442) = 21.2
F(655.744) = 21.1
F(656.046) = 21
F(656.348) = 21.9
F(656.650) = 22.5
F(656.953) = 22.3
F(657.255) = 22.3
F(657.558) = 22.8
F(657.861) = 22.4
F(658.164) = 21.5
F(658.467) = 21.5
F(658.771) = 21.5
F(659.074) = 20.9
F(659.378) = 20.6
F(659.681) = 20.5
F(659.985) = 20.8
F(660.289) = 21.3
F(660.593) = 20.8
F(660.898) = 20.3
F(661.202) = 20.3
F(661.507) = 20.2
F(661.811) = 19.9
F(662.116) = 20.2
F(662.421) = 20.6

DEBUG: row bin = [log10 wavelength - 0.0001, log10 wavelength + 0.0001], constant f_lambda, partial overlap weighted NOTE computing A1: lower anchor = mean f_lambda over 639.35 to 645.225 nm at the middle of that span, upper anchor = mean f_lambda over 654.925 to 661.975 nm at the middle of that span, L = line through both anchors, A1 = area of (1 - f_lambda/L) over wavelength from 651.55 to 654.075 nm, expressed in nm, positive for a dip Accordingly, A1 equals 0.12 nm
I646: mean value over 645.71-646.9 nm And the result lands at 21.5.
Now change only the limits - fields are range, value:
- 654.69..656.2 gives 21.1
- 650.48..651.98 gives 21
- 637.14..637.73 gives 19.5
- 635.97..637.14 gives 21.4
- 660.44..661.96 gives 20.3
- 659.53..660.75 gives 20.8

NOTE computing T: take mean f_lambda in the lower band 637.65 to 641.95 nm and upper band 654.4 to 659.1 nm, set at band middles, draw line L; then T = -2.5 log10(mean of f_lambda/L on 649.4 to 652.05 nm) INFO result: 0.02 mag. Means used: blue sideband 20.4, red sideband 21.7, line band 20.9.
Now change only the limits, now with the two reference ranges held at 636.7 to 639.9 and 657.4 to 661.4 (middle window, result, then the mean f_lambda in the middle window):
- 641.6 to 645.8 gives 0.01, 20.5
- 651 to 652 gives -0.02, 21.4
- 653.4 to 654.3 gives 0.07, 19.6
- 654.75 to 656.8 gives -0.02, 21.4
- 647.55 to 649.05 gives 0.04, 20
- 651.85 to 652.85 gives 0.04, 20.1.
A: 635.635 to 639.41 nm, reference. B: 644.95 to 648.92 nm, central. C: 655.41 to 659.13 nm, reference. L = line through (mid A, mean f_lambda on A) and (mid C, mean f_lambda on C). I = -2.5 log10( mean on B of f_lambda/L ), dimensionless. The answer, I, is 0.04 mag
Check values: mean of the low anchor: 20.9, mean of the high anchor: 21.8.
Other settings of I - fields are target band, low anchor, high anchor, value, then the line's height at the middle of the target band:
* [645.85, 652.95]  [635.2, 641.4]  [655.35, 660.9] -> 0.03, 21.1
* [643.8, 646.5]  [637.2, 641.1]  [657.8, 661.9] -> -0.02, 20.5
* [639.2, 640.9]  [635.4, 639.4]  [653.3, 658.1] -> 0.05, 21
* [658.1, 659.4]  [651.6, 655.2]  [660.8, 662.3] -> -0.05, 20.2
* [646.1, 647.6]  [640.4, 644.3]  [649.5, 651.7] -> -0.03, 20.6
